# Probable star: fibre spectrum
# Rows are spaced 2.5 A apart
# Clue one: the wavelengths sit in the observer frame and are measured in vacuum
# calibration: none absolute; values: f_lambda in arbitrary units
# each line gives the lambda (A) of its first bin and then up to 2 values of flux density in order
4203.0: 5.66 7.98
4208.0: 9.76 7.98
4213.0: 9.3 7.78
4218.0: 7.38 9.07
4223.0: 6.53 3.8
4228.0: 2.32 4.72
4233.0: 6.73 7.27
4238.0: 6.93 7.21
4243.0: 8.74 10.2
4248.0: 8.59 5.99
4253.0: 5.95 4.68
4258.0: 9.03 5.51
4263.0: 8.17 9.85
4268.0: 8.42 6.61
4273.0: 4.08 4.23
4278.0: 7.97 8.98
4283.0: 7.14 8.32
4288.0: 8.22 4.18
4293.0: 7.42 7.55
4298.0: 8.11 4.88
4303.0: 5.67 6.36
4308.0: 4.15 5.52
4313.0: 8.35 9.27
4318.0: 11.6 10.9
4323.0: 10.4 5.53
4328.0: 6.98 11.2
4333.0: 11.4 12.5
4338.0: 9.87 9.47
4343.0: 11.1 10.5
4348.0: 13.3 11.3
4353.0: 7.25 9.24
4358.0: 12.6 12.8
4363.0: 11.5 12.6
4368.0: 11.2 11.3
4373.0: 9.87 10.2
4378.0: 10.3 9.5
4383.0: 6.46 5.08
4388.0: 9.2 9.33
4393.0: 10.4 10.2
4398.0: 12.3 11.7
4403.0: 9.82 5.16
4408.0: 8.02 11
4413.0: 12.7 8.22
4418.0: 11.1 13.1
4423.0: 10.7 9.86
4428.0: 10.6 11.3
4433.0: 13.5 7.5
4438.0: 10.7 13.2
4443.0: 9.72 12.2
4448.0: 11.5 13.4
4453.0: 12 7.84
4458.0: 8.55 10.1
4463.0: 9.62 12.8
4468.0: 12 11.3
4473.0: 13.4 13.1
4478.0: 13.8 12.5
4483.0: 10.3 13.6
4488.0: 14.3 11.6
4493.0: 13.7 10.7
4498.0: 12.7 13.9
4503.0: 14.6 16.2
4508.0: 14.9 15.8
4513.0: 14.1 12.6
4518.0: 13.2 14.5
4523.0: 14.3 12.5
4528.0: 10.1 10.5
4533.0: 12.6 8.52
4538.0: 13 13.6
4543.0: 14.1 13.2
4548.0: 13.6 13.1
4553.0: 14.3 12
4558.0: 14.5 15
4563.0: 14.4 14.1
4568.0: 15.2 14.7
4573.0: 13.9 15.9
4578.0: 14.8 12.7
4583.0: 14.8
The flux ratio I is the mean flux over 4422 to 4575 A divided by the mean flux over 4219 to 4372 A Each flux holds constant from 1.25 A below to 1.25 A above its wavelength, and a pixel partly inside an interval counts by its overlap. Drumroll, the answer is 1.5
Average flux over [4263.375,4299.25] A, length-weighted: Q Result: 7.24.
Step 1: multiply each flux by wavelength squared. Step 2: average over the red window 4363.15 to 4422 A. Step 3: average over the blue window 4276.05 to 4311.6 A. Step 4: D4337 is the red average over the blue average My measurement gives 1.6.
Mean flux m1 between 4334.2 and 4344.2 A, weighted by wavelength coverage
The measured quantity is 10.7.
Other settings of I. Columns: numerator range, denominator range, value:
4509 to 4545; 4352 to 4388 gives 1.29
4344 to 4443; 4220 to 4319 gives 1.50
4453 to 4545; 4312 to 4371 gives 1.19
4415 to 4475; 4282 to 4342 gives 1.36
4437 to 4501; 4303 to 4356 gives 1.28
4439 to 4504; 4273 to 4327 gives 1.65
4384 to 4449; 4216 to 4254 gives 1.52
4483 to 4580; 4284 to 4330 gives 1.80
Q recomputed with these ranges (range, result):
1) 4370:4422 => 9.74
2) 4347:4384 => 10.6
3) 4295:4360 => 9.1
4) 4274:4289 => 7.41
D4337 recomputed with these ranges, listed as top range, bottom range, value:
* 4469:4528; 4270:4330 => 2.01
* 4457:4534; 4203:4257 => 2.03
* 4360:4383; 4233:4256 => 1.55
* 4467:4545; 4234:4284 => 2.00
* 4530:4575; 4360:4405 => 1.44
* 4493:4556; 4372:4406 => 1.50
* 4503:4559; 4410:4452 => 1.24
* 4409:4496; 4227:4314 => 1.83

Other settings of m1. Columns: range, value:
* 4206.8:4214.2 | 9.01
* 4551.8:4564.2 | 14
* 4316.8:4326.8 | 9.58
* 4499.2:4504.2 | 14.2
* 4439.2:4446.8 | 11.7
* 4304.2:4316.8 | 6.75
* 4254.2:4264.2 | 6.84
